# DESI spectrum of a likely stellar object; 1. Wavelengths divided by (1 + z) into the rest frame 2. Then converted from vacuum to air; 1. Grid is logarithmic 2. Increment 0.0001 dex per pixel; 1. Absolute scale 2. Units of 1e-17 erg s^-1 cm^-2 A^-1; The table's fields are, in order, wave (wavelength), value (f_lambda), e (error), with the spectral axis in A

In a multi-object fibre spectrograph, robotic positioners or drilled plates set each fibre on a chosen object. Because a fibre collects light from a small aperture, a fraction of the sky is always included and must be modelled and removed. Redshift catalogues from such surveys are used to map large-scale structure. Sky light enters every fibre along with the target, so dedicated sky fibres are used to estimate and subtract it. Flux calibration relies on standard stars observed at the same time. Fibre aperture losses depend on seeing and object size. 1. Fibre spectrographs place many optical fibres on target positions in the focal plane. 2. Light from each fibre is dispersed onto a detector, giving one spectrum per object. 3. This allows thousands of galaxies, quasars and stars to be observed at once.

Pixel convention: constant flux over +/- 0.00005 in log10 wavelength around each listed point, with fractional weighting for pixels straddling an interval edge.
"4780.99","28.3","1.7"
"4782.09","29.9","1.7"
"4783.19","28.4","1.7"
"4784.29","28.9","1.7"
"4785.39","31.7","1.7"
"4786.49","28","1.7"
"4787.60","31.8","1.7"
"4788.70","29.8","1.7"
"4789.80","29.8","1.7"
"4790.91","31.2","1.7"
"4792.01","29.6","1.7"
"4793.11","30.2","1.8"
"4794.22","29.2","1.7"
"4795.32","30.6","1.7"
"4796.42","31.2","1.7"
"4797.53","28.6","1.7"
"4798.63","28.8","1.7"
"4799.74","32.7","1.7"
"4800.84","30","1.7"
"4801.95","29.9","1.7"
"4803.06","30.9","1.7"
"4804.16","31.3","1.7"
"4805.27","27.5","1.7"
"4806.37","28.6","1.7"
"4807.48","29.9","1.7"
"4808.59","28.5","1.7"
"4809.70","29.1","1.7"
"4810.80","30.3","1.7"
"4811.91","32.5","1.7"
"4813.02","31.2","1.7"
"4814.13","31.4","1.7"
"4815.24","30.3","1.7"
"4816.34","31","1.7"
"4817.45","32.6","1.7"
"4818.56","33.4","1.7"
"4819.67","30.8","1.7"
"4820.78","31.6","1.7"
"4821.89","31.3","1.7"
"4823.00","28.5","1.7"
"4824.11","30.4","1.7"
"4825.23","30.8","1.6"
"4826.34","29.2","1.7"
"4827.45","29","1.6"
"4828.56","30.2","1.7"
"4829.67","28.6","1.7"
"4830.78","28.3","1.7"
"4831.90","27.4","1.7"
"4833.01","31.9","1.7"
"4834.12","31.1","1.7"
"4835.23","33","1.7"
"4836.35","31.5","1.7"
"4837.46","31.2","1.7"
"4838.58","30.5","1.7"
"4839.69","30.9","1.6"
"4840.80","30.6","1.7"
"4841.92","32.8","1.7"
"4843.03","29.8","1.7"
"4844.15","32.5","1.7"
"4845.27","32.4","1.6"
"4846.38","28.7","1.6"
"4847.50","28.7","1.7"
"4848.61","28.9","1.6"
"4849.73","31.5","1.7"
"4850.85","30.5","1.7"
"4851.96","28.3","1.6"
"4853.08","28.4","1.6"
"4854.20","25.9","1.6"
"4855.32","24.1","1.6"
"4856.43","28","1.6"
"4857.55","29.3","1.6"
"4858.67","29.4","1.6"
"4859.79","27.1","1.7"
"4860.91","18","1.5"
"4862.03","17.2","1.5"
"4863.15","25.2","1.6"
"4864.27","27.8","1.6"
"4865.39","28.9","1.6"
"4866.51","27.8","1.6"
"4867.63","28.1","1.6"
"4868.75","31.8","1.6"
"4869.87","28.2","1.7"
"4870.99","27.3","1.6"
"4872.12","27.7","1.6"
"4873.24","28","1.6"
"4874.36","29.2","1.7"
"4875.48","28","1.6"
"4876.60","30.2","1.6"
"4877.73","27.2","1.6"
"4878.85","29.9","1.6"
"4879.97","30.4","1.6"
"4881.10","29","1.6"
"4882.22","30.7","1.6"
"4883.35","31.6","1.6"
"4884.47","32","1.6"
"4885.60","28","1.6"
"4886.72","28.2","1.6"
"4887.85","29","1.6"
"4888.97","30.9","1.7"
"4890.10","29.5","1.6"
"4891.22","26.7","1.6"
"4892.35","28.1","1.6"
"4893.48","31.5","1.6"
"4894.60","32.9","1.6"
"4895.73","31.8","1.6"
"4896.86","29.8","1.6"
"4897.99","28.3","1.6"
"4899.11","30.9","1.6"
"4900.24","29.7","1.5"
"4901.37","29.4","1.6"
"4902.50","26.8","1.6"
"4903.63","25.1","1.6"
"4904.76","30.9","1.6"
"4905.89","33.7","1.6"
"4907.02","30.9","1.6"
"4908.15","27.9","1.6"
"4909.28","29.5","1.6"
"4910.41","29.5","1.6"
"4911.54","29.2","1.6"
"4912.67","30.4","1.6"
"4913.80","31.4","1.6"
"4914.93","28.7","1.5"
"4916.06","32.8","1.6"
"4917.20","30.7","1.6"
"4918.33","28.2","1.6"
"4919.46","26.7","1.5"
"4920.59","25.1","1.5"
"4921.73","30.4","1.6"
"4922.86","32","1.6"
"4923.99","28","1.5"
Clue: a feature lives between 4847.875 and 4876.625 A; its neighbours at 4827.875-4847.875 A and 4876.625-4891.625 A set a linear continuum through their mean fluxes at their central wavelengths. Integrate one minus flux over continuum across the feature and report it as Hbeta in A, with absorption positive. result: 2.5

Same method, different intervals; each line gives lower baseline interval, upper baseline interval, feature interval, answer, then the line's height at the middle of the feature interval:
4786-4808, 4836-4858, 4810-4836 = -0.7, 29.8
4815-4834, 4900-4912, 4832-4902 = 1.6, 29.8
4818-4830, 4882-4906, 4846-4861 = 1.1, 30.1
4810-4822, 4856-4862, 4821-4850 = -1.7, 28.8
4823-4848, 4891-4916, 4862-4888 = 1.2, 30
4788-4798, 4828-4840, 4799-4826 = -0.3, 30.2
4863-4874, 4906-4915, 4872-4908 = -0.6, 29.1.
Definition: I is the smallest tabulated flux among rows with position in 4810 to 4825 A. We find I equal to 28.5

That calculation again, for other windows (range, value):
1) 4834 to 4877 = 17.2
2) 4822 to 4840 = 27.4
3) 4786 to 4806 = 27.5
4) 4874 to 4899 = 26.7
